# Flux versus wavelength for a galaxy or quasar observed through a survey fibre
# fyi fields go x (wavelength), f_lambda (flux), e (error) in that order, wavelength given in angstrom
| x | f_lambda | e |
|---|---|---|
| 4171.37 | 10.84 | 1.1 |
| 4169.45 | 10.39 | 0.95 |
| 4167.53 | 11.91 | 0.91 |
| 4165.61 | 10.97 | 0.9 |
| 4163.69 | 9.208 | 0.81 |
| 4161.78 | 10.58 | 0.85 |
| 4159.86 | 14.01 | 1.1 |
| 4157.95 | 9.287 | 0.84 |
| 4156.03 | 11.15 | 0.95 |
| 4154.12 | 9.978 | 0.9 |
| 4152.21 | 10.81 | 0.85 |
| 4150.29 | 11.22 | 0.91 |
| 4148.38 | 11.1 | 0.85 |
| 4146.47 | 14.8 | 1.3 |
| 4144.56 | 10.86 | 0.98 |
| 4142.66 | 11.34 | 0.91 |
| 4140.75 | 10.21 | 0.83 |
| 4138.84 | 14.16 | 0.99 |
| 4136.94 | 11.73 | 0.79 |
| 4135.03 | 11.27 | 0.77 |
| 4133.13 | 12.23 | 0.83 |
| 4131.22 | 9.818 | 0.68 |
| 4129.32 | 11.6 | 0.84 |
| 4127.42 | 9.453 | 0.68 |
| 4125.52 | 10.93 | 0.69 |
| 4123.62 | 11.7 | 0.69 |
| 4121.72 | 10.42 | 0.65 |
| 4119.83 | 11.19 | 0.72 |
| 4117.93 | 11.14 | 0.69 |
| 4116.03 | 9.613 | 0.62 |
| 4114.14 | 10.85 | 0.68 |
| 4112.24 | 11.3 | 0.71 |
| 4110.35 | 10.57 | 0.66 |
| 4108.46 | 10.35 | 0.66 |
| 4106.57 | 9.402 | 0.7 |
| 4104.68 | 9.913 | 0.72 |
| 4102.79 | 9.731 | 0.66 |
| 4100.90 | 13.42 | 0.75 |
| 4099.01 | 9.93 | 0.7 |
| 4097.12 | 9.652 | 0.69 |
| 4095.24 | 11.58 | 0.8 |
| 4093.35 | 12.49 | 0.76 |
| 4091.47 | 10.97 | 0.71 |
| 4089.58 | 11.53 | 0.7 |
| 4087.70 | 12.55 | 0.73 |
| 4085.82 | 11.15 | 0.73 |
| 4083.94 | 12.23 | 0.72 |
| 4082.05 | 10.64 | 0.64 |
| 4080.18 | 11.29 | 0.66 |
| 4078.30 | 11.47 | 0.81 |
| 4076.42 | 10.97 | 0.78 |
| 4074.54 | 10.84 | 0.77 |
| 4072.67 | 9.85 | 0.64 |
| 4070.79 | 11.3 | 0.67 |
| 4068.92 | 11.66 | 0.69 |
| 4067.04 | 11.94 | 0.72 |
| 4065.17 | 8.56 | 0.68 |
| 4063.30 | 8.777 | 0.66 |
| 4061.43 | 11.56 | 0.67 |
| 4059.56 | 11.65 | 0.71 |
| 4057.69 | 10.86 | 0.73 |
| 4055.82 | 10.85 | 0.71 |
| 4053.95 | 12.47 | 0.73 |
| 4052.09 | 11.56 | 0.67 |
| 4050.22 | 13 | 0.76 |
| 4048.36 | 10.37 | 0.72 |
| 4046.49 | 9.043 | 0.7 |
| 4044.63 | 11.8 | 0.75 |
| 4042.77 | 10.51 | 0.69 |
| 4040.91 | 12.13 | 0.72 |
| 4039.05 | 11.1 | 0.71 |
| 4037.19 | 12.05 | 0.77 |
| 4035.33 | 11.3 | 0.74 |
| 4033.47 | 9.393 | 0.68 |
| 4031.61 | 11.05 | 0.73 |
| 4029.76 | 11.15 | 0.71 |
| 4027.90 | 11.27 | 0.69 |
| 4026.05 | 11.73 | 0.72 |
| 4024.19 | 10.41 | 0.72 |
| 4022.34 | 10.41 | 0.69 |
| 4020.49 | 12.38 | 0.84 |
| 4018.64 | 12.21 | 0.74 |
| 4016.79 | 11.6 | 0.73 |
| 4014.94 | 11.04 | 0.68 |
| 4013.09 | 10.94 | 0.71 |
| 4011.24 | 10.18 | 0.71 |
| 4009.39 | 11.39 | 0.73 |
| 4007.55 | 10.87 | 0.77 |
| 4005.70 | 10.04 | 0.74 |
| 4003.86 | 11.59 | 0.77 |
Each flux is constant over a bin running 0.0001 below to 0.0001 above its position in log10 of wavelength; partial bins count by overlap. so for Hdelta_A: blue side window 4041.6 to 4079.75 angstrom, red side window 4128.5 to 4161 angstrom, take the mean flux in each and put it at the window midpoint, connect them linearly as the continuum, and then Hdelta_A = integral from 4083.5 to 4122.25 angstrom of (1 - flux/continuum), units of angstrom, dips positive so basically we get 1.00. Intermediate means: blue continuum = 11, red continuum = 11.5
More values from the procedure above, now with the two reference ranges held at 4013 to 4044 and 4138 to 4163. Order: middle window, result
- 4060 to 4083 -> 1.1 angstrom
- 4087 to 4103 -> 0.0 angstrom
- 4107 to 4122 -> 1.0 angstrom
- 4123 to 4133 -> 0.5 angstrom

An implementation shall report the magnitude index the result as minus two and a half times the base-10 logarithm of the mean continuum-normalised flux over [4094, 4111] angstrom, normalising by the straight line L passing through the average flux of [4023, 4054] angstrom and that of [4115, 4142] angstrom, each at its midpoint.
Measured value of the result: 0.06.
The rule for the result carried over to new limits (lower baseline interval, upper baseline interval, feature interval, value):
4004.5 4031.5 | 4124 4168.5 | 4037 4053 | -0.010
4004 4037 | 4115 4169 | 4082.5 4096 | -0.059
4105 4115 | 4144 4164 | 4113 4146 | -0.033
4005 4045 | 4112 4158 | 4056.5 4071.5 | 0.036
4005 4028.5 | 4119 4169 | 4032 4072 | 0.011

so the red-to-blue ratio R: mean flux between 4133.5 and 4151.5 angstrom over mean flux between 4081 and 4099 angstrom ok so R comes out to 1.0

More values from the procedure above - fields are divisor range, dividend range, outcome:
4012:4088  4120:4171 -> 1.01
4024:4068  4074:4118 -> 1.00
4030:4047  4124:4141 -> 1.03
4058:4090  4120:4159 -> 1.01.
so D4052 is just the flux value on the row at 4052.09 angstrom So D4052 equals 11.56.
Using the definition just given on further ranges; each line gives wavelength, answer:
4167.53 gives 11.91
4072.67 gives 9.85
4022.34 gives 10.41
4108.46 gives 10.35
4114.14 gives 10.85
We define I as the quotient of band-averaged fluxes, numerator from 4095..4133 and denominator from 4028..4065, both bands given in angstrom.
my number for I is 1.0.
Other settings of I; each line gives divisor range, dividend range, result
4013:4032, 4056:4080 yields 0.95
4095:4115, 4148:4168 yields 1.03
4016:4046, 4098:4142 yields 0.97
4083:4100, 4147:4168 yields 0.97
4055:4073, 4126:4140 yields 1.07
